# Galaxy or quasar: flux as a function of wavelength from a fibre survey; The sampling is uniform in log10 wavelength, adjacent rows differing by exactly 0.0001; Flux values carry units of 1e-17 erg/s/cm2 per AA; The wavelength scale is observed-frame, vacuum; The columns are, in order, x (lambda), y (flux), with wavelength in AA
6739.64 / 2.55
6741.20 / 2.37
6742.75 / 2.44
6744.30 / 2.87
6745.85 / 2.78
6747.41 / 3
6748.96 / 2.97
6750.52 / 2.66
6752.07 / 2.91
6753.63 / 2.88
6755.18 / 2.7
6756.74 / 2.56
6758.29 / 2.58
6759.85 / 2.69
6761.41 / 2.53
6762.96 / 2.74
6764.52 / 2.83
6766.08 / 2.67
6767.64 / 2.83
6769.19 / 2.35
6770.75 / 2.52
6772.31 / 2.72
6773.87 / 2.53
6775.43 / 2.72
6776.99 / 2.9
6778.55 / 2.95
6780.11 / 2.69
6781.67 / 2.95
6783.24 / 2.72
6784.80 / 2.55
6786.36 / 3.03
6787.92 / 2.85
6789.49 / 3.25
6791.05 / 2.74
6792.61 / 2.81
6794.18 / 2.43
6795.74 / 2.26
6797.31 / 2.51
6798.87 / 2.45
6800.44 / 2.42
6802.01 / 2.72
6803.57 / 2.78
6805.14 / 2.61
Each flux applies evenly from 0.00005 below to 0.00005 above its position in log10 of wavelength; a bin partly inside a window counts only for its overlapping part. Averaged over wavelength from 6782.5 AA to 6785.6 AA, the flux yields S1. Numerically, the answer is 2.64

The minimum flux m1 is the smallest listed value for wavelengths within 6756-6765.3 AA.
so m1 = 2.53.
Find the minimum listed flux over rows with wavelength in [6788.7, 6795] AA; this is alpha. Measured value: 2.43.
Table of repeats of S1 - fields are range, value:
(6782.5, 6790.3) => 2.88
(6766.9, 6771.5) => 2.57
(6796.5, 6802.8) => 2.52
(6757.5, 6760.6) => 2.64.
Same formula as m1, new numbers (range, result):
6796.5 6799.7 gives 2.45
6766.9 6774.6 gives 2.35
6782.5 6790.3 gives 2.55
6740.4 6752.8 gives 2.37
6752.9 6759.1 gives 2.56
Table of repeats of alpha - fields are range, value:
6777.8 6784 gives 2.69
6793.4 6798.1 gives 2.26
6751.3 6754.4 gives 2.88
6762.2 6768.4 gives 2.67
